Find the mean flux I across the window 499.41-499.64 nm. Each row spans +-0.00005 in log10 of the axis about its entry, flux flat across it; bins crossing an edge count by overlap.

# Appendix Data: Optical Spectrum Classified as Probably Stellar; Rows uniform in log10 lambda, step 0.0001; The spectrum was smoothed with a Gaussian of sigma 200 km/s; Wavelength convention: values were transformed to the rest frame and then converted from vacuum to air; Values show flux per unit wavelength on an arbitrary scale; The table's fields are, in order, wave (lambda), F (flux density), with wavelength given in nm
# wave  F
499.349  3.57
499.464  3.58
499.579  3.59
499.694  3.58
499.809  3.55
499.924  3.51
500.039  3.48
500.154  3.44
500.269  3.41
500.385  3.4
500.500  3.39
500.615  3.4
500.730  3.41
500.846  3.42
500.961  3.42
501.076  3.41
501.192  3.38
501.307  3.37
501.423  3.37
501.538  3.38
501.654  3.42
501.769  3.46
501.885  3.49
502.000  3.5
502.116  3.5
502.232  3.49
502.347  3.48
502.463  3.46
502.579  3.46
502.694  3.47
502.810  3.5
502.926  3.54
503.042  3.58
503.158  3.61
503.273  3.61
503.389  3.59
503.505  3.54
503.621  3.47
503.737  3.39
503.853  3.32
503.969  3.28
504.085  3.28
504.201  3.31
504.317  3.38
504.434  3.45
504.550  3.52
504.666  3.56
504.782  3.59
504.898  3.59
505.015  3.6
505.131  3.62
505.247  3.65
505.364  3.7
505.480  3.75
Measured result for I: 3.59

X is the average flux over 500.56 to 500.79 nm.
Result 3.4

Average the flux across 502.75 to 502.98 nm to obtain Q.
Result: 3.51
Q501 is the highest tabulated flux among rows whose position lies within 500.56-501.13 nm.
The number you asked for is 3.42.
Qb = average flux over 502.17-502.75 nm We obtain 3.47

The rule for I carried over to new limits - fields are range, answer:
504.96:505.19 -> 3.62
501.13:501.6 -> 3.37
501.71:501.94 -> 3.48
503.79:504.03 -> 3.3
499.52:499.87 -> 3.58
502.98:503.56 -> 3.59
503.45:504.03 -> 3.4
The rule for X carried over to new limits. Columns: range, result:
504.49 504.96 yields 3.57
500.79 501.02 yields 3.43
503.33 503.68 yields 3.53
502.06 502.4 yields 3.49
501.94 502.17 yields 3.5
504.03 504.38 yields 3.32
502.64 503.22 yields 3.54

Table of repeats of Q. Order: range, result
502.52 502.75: 3.47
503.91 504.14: 3.28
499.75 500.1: 3.52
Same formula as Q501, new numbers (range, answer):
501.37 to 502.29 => 3.5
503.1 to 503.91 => 3.61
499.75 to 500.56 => 3.55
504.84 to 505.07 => 3.6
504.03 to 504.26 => 3.31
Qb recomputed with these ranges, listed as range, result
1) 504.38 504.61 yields 3.49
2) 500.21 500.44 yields 3.4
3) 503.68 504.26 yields 3.32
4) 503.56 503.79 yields 3.43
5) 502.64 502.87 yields 3.48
